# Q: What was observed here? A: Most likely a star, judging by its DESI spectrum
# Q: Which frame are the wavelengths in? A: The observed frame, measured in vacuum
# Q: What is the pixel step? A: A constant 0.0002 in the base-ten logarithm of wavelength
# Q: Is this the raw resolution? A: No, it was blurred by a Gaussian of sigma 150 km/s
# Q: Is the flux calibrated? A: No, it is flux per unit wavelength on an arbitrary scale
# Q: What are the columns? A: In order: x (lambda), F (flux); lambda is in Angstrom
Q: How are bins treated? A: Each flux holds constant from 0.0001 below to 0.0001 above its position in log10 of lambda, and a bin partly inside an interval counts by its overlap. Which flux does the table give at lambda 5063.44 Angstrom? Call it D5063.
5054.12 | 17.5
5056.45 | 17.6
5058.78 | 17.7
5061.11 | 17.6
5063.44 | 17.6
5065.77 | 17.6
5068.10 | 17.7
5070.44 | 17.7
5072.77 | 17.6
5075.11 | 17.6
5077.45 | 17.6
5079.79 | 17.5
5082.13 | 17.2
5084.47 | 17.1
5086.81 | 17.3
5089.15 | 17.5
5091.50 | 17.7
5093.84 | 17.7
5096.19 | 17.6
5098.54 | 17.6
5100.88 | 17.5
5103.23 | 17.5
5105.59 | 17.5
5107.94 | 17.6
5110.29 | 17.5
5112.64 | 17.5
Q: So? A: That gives 17.6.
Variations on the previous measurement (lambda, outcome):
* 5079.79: 17.5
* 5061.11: 17.6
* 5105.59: 17.5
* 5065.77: 17.6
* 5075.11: 17.6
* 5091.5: 17.7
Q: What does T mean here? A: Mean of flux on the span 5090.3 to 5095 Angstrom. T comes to 17.7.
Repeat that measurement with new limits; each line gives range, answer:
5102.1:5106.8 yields 17.5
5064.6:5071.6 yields 17.7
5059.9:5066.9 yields 17.6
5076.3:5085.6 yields 17.3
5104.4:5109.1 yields 17.5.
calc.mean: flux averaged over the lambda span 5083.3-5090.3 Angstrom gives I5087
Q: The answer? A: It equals 17.3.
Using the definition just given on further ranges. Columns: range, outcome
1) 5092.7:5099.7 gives 17.6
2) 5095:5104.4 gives 17.6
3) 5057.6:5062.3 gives 17.7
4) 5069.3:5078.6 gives 17.6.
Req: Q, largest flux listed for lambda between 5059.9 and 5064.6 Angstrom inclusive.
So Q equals 17.6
